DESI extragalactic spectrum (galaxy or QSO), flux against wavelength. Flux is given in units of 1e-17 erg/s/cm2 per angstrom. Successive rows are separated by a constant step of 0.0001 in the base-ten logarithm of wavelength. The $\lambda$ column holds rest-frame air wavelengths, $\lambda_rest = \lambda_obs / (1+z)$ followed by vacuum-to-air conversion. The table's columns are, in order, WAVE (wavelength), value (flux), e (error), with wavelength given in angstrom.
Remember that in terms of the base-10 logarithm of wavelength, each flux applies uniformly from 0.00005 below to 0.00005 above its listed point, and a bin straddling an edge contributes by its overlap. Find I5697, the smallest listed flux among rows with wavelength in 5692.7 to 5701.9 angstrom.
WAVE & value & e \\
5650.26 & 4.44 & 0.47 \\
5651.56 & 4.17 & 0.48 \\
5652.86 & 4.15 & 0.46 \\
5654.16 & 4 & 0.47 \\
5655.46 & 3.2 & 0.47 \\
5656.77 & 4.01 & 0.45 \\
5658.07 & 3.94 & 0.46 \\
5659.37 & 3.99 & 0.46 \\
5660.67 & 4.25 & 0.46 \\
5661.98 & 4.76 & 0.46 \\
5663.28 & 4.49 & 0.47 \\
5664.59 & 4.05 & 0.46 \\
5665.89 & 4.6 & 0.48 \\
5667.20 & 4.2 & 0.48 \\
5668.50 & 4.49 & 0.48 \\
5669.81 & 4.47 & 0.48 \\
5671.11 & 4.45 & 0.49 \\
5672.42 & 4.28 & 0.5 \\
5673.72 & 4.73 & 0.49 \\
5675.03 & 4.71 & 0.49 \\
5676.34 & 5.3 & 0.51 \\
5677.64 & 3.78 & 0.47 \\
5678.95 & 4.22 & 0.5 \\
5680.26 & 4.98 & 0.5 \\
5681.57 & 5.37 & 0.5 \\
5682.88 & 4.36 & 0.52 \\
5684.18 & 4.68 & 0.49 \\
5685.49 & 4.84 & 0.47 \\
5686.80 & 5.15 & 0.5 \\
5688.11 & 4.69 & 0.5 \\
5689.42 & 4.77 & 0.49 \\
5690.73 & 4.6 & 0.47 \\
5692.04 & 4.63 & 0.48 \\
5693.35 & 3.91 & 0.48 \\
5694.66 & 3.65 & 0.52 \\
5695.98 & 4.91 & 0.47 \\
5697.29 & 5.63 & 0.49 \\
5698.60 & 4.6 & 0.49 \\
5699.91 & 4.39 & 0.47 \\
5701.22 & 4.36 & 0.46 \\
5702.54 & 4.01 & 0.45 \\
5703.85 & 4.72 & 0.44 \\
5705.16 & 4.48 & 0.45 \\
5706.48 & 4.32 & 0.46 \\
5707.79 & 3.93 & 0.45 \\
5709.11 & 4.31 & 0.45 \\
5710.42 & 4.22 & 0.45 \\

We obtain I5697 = 3.65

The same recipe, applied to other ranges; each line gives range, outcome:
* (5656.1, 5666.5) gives 3.94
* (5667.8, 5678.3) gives 3.78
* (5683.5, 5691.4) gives 4.6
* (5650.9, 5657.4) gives 3.2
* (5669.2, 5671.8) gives 4.45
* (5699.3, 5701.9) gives 4.36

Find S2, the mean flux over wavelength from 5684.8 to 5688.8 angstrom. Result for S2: 4.89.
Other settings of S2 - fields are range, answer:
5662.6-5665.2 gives 4.28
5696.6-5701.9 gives 4.75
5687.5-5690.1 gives 4.73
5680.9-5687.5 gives 4.88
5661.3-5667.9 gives 4.42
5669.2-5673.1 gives 4.41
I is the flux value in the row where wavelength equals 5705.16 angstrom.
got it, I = 4.48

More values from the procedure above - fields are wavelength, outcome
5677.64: 3.78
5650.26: 4.44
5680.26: 4.98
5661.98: 4.76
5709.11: 4.31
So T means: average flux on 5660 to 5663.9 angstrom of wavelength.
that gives 4.5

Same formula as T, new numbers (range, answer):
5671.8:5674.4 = 4.51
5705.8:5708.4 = 4.13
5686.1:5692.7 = 4.77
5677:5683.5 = 4.54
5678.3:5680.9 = 4.59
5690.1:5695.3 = 4.2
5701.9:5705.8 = 4.41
